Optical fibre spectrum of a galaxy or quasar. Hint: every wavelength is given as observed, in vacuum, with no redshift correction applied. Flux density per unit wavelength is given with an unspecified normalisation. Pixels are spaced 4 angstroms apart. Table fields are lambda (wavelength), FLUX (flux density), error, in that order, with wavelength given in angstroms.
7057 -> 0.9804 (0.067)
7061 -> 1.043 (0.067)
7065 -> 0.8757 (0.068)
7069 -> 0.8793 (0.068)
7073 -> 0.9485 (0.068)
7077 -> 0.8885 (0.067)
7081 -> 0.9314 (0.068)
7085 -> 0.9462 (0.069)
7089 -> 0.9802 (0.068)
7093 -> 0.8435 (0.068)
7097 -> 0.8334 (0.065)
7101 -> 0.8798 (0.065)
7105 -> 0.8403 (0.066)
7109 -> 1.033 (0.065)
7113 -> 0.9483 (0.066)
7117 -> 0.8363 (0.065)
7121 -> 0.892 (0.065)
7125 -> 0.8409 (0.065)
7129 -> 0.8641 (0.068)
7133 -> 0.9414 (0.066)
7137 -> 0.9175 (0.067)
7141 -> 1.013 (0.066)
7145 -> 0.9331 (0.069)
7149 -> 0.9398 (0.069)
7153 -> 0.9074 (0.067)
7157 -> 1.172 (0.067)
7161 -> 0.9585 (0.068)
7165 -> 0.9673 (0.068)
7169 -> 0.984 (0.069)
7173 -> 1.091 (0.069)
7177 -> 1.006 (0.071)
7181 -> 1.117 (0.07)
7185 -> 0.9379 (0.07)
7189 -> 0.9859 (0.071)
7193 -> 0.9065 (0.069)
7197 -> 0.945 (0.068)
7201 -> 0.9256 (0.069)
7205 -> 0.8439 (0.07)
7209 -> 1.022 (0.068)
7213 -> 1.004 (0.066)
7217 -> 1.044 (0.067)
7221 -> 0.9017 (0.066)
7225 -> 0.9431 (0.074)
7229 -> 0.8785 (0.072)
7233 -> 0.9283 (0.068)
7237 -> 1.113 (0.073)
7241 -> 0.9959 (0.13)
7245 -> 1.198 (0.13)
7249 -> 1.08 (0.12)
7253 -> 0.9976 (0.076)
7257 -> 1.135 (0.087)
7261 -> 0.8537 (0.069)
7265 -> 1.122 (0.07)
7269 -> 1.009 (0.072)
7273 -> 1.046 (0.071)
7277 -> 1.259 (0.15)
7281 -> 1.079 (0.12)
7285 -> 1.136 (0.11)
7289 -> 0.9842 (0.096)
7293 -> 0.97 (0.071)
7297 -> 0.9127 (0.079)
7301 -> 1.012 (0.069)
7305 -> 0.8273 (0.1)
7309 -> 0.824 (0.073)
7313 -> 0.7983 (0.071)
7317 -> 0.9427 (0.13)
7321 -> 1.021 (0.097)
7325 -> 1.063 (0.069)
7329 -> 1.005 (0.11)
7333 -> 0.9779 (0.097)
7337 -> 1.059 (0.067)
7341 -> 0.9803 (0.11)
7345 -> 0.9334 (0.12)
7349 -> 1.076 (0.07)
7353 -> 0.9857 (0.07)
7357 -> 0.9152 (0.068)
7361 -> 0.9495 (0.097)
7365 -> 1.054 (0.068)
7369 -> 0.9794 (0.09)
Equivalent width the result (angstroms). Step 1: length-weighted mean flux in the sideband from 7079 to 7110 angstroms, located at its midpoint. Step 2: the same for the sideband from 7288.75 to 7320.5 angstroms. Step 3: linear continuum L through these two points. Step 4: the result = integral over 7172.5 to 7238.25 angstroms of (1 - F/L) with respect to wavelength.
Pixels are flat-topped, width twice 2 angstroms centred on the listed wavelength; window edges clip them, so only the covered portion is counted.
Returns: -4.58 angstroms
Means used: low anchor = 0.907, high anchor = 0.91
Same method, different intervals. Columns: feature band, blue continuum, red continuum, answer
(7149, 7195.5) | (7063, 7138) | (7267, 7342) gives -3.27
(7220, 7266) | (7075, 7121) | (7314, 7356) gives -2.42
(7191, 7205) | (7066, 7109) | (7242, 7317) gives 0.75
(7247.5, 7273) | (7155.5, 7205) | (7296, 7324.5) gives -2.42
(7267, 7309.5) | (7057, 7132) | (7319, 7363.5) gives -1.47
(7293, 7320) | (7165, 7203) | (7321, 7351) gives 2.98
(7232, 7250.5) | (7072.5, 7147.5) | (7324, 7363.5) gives -2.18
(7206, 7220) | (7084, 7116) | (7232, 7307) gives -0.11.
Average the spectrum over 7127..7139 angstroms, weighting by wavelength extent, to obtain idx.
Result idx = 0.908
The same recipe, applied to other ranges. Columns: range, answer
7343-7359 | 0.978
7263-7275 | 1.06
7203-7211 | 0.933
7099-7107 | 0.86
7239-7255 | 1.07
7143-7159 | 0.988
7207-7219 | 1.02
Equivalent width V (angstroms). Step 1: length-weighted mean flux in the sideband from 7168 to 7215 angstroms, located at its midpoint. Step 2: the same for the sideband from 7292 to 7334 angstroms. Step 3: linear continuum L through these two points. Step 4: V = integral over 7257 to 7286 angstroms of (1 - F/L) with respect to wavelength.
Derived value -3.7 angstroms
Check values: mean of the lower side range 0.981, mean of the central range 1.07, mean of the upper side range 0.94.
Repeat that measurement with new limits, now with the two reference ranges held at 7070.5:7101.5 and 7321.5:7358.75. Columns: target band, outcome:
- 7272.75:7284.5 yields -2.0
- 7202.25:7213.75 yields 0.0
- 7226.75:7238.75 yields -0.1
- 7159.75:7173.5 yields -0.8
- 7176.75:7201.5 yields -0.8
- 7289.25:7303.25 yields 0.3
